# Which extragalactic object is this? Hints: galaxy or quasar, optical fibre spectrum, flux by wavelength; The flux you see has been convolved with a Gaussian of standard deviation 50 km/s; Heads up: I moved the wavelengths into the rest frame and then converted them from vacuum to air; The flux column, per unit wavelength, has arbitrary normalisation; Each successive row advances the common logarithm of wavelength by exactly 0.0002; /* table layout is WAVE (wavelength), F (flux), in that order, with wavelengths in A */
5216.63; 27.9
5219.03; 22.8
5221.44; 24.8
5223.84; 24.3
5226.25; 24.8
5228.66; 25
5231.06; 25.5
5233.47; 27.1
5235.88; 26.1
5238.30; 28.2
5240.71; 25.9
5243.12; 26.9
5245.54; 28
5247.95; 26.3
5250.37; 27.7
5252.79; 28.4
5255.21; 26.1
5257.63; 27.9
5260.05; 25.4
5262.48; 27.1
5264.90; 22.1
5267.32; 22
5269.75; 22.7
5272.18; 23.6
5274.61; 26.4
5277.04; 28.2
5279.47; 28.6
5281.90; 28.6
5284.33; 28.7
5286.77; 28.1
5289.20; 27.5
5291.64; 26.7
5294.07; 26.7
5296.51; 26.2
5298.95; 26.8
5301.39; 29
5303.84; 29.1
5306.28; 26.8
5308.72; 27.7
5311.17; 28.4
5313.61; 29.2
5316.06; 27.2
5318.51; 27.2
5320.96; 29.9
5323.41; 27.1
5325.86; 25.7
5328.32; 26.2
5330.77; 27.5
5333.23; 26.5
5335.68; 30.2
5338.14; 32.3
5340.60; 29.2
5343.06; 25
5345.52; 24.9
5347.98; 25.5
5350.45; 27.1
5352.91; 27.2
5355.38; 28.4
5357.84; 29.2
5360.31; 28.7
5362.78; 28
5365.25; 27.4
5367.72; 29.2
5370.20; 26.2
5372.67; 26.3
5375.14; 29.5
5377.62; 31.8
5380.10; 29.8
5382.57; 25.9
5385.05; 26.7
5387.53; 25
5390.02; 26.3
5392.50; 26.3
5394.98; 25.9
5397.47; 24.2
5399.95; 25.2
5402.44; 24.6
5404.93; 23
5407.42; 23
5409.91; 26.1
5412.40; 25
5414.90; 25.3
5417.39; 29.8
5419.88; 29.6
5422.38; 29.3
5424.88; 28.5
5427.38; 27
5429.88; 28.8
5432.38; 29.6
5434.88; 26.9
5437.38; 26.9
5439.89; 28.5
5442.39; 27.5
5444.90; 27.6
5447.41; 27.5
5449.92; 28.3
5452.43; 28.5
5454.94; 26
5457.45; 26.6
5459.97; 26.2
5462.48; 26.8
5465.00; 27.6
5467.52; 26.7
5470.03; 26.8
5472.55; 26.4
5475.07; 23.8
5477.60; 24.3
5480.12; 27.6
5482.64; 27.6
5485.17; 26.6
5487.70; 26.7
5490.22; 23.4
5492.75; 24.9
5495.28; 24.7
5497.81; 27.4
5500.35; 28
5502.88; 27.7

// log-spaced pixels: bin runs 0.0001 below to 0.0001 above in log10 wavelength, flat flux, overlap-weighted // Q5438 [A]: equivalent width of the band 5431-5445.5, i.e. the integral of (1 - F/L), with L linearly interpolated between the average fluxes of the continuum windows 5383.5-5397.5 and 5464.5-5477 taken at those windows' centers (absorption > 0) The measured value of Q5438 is -1.0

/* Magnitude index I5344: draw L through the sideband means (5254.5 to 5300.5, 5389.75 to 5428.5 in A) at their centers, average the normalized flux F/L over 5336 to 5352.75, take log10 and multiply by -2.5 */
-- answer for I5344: -0.050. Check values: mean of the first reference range 26.3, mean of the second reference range 26.2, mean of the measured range 27.5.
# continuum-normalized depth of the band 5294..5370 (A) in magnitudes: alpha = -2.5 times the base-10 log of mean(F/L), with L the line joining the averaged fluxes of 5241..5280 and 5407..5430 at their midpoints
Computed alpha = -0.04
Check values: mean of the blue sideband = 26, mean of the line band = 27.7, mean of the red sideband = 27.3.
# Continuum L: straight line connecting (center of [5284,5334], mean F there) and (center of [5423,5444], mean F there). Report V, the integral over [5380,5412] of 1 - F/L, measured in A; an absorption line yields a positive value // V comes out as 2.85 A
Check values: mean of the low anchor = 27.5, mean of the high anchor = 28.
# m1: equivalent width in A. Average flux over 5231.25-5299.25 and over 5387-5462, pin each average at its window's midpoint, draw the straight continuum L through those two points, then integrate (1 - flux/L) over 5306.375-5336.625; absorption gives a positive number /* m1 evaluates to -1.2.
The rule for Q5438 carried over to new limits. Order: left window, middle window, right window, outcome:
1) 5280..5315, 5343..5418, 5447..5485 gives 1.7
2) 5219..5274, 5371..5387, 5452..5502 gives -1.3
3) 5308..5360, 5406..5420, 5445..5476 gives 0.5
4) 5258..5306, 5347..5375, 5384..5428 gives -1.5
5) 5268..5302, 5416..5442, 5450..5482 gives -1.8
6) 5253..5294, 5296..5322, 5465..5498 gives -1.7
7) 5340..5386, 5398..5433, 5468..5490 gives 0.4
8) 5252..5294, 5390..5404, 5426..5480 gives 0.8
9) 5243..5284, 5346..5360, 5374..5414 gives -0.7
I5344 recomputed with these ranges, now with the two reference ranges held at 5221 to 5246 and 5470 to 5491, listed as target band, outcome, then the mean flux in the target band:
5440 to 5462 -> -0.057 mag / 27.3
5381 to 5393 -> -0.007 mag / 26.1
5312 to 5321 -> -0.088 mag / 28.2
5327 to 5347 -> -0.069 mag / 27.7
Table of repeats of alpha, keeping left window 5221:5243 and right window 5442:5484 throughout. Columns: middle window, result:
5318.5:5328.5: -0.04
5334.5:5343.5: -0.13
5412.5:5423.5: -0.06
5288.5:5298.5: -0.03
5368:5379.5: -0.08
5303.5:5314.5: -0.08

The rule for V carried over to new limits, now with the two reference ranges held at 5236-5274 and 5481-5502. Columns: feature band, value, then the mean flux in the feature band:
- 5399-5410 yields 0.8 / 24.2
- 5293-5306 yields -0.8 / 27.5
